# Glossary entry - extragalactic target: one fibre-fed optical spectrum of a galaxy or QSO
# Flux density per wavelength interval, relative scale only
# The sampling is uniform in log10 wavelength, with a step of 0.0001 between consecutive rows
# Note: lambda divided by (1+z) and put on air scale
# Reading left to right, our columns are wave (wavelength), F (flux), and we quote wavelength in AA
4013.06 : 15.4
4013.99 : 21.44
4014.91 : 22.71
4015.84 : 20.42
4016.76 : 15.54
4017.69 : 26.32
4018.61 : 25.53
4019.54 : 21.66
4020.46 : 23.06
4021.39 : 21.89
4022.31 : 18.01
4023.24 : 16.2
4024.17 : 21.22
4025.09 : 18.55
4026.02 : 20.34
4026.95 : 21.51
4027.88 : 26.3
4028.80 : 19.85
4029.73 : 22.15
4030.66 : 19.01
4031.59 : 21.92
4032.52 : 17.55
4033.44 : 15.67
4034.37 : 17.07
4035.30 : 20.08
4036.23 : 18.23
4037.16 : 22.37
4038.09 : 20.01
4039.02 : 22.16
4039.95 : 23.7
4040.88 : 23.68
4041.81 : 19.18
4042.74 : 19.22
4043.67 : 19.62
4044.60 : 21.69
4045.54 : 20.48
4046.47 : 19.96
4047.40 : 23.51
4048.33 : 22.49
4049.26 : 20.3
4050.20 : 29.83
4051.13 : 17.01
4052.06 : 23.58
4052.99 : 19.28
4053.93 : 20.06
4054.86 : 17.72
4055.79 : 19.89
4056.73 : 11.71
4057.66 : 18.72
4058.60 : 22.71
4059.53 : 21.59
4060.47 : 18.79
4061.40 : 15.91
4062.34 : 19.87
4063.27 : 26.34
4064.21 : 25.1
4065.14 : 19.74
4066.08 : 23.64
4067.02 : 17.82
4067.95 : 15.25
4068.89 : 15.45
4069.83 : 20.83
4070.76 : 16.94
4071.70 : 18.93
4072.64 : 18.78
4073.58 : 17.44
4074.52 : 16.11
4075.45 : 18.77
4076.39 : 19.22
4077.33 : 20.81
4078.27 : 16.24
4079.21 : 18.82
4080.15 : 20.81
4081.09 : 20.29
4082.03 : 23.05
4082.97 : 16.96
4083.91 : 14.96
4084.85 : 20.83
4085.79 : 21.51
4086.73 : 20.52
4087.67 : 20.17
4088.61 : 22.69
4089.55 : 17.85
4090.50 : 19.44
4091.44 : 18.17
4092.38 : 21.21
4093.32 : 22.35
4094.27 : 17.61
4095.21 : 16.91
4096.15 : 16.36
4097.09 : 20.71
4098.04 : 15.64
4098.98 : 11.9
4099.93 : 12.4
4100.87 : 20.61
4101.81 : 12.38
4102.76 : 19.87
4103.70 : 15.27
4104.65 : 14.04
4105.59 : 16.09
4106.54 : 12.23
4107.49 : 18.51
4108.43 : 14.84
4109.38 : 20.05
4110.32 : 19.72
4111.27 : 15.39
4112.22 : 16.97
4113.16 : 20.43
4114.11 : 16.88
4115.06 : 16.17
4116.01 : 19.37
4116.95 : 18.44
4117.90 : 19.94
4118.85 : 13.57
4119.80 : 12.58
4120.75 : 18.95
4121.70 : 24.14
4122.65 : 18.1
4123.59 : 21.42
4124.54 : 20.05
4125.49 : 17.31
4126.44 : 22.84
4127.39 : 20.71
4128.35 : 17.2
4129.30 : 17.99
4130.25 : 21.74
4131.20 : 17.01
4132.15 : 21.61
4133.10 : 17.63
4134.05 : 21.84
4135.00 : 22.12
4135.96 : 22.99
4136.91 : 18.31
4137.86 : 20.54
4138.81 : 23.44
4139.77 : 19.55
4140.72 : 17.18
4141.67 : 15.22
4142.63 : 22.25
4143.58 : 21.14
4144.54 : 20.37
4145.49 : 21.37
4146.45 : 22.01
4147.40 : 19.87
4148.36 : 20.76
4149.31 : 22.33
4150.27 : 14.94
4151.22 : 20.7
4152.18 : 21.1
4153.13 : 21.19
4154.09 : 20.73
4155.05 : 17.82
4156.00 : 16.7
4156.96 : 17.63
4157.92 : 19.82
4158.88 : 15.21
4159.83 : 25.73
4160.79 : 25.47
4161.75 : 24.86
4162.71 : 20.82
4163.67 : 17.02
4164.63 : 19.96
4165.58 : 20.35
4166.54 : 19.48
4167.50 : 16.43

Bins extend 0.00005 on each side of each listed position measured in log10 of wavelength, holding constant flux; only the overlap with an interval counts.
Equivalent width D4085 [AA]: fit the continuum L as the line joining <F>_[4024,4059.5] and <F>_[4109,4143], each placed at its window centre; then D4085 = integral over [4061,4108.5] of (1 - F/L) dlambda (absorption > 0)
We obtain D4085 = 3.3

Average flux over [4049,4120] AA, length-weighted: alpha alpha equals 18.5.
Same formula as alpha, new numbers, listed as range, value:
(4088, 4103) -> 17.9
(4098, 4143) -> 18.2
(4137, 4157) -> 19.9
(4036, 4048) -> 21.1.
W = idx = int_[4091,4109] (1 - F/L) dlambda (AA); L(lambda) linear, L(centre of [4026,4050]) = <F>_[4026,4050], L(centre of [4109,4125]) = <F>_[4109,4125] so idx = 2.09 AA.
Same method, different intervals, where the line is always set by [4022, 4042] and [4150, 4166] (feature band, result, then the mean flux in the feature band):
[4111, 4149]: 1.31 AA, 19.4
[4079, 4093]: 0.21 AA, 19.9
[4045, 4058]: -0.08 AA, 20.3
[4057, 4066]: -0.30 AA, 20.9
